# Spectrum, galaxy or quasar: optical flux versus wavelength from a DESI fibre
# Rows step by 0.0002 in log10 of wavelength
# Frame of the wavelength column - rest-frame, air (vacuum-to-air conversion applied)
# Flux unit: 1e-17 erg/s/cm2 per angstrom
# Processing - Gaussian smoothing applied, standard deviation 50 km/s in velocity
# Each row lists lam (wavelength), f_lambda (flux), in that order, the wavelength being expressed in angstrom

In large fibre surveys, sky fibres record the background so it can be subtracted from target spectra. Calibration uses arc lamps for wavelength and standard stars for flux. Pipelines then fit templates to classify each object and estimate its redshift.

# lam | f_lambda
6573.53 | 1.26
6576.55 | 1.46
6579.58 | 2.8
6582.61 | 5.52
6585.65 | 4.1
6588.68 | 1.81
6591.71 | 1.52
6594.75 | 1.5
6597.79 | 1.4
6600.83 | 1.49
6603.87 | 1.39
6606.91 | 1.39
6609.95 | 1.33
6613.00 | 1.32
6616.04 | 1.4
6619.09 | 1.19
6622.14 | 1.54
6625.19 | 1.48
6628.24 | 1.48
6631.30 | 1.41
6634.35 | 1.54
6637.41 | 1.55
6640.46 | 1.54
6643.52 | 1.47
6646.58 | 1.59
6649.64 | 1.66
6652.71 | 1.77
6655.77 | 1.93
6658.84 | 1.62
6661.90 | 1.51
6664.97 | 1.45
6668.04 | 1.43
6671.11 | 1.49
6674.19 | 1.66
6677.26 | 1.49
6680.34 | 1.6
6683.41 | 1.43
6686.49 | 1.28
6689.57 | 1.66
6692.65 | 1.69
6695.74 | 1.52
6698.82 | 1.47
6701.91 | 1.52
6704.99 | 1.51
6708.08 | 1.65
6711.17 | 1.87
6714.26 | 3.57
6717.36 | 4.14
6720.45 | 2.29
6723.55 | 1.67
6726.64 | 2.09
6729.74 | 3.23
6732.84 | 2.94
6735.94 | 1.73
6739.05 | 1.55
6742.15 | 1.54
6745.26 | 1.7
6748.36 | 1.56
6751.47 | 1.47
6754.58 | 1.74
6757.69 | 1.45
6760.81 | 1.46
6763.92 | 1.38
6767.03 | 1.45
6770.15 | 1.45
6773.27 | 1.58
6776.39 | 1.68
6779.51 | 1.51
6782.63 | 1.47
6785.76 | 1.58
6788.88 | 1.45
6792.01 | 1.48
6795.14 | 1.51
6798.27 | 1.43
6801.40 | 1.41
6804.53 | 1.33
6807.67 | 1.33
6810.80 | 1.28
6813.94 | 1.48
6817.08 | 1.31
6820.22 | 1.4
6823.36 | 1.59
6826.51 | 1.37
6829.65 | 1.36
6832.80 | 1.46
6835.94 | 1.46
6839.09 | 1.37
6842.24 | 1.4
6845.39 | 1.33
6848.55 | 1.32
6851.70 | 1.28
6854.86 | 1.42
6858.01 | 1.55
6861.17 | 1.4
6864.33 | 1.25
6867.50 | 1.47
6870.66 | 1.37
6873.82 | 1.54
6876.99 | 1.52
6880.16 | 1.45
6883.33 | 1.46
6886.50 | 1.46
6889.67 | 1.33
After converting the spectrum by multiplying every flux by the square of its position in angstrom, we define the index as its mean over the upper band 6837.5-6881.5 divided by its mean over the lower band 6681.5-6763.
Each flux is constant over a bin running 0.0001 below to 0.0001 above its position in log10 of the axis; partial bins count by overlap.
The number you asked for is 0.8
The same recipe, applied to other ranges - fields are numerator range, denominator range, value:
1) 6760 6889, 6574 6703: 0.89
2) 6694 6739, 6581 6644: 1.28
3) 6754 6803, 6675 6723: 0.80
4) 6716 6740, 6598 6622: 1.86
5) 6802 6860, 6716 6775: 0.75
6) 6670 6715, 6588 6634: 1.18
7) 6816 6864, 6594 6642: 1.04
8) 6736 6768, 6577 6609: 0.72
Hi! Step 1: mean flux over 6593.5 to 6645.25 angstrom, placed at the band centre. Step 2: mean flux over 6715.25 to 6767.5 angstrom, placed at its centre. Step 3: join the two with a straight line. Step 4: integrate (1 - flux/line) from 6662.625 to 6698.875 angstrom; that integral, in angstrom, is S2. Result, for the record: 4.2 angstrom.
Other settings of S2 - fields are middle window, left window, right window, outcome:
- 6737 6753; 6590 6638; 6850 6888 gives -1.5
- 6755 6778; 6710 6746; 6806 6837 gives 5.5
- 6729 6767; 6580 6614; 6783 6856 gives -3.0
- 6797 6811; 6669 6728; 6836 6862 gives 1.6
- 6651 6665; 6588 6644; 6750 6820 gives -2.1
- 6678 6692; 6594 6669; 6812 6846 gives -0.3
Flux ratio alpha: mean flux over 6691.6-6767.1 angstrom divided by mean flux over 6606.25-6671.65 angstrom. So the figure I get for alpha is 1.3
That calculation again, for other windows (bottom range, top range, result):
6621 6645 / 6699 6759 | 1.37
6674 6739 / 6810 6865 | 0.70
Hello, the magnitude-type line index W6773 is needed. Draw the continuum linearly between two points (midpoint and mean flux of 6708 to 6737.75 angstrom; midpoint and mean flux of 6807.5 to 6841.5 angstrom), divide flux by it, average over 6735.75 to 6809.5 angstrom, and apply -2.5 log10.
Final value 0.29 mag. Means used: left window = 2.55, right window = 1.4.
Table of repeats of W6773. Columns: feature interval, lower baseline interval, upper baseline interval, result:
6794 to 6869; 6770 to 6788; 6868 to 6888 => 0.08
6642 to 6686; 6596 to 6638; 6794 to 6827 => -0.11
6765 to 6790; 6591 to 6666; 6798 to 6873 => -0.07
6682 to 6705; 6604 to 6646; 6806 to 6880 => -0.06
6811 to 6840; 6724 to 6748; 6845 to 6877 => 0.12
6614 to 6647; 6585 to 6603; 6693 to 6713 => 0.21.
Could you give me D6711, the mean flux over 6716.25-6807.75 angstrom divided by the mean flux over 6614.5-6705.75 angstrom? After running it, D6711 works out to 1.14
